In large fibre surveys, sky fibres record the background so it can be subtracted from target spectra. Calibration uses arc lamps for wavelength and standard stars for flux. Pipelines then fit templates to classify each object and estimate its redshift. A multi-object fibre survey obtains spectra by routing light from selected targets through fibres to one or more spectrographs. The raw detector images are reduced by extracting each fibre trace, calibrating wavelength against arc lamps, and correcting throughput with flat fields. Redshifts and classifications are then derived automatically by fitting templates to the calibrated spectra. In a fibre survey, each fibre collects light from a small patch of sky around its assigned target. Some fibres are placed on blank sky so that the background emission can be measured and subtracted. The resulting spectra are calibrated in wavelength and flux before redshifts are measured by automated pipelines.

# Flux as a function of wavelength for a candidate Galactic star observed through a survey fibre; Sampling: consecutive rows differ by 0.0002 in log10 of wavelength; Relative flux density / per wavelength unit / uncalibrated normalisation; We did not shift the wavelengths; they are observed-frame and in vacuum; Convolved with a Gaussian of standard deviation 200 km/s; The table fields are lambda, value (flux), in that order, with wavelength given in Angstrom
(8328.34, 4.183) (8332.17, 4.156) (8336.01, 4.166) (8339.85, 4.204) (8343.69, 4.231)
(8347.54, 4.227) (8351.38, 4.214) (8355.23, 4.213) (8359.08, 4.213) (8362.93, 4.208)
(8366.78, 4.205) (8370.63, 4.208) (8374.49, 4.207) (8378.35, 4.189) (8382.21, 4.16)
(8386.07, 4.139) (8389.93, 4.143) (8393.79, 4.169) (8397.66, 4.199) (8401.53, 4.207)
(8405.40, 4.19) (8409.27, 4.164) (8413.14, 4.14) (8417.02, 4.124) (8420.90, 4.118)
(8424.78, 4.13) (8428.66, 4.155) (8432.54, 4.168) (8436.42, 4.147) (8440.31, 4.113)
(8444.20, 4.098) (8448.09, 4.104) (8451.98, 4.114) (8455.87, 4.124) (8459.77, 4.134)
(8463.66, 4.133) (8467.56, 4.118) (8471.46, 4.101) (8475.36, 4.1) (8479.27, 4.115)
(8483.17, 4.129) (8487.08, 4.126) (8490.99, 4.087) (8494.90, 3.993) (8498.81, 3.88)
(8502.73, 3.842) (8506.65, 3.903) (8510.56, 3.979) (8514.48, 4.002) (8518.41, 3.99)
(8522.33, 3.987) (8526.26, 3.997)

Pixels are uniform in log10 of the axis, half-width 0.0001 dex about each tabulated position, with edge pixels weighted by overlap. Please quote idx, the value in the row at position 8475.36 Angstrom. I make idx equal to 4.1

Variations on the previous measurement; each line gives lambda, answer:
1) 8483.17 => 4.129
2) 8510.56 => 3.979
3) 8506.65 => 3.903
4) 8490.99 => 4.087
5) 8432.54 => 4.168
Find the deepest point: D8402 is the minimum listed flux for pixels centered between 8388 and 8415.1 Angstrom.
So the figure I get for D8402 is 4.14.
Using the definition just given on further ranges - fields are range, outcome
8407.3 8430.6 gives 4.118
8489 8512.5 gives 3.842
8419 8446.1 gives 4.098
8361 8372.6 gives 4.205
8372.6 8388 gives 4.139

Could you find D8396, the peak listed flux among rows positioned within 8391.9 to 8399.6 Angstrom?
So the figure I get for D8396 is 4.199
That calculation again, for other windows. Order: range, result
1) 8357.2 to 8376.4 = 4.213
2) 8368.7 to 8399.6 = 4.208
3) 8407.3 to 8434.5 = 4.168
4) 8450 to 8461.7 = 4.134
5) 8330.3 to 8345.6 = 4.231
